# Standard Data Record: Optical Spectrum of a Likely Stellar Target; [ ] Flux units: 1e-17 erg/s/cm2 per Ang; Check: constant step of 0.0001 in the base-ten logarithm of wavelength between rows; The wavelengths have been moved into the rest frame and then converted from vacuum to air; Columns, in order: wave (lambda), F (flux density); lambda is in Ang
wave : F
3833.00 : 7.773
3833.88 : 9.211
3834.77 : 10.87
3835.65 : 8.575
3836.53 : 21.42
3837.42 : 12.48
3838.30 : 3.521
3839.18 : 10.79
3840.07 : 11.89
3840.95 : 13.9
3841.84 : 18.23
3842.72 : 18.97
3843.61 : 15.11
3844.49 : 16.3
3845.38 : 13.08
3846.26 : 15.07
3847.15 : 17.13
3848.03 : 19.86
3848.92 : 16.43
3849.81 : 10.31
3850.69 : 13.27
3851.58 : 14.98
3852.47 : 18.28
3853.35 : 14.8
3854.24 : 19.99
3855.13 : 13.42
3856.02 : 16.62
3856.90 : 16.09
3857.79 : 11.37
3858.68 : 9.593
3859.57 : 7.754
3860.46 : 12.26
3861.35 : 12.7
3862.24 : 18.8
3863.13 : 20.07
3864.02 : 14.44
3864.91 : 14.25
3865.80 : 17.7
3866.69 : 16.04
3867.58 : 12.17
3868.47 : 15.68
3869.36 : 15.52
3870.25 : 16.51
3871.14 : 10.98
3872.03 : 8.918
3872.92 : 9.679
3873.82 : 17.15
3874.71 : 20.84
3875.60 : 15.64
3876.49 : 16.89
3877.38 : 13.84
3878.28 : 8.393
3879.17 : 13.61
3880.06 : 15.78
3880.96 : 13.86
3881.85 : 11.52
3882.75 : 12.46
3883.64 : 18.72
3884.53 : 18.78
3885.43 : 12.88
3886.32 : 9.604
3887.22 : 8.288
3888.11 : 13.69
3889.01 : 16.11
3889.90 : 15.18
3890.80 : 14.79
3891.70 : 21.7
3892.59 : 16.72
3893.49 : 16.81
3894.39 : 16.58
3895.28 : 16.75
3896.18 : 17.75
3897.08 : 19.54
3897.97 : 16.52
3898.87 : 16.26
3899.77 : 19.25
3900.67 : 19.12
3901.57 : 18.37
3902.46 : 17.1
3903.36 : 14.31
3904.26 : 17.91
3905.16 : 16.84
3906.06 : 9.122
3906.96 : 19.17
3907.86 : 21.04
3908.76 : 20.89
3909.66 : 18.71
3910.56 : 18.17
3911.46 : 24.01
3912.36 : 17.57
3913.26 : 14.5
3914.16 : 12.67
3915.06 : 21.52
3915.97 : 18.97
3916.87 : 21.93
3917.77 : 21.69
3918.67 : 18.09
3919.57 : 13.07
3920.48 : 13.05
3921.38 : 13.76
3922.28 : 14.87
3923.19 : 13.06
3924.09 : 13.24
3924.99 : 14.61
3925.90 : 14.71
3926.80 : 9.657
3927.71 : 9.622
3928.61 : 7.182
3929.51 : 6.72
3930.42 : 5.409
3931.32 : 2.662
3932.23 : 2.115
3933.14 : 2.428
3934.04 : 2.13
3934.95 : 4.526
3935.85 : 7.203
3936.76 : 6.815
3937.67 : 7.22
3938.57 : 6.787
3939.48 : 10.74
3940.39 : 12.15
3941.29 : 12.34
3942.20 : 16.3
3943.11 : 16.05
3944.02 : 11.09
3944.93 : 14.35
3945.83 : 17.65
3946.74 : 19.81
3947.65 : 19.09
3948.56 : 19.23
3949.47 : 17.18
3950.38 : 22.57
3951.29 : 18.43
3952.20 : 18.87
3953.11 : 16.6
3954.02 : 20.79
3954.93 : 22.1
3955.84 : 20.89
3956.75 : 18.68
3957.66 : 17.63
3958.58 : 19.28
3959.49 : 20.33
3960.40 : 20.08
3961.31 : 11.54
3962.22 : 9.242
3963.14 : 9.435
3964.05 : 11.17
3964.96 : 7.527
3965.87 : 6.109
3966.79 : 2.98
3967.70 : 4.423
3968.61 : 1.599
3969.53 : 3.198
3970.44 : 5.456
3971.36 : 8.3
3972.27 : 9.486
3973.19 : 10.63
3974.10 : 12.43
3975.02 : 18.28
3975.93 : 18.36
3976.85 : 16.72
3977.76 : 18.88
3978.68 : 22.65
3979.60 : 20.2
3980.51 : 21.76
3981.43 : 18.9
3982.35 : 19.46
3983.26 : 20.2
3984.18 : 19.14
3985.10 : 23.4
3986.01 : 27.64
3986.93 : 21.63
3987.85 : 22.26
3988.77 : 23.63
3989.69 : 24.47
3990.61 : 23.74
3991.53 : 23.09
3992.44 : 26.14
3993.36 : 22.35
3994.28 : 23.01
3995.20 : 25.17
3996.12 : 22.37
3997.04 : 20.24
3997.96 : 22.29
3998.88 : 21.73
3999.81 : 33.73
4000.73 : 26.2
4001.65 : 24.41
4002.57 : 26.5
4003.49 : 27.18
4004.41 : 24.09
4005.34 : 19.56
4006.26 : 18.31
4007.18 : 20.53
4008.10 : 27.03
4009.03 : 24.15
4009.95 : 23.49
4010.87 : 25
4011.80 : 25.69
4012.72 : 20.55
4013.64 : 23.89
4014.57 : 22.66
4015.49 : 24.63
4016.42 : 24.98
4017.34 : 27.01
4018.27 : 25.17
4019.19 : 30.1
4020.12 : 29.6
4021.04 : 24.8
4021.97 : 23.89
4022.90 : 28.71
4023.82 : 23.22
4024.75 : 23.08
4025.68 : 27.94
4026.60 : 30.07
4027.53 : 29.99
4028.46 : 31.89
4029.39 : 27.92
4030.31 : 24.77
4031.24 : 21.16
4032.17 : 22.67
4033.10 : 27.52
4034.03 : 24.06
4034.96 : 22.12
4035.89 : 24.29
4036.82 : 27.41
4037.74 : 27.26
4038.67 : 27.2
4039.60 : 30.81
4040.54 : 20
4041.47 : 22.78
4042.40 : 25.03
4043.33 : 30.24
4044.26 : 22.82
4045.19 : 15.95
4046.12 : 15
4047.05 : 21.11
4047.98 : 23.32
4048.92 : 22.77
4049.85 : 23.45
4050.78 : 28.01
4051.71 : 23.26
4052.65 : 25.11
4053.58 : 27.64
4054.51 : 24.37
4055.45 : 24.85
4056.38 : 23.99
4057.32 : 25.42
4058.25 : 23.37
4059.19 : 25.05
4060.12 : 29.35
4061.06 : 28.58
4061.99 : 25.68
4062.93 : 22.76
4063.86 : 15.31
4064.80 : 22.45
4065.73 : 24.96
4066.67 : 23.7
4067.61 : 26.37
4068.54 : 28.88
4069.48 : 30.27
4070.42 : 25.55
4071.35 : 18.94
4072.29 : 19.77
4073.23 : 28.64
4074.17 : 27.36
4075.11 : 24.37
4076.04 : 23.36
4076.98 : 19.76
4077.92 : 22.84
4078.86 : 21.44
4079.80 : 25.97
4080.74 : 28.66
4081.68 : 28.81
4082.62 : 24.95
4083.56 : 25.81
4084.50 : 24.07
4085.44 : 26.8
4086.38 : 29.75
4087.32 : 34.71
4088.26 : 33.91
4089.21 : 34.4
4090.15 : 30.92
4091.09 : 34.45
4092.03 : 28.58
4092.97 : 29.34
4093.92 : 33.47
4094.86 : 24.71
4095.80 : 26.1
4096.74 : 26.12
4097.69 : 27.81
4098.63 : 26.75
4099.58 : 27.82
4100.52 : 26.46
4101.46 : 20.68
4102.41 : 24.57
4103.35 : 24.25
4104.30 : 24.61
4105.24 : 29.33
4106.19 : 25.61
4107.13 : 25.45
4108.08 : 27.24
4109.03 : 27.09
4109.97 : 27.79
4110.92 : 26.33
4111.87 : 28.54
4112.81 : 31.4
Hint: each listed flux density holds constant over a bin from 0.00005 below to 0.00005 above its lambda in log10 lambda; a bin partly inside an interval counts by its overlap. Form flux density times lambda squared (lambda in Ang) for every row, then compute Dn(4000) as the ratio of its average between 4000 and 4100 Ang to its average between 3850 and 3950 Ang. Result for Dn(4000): 1.92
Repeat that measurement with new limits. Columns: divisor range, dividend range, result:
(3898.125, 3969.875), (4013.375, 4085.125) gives 1.90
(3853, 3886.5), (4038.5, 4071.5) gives 1.86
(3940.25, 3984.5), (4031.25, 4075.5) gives 1.69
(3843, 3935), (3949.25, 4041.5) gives 1.52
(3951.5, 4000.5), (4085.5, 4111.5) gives 1.69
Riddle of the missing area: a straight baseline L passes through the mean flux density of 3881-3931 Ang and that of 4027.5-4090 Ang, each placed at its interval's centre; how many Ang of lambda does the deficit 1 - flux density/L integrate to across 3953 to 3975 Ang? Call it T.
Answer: 8.03 Ang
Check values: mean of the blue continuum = 15.6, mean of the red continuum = 25.2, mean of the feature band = 12.1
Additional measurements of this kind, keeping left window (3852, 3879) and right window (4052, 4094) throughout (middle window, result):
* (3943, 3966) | 3.5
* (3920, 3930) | 3.4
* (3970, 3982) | 3.0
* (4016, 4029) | -2.1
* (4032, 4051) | 0.4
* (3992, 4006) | -1.4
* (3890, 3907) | -0.6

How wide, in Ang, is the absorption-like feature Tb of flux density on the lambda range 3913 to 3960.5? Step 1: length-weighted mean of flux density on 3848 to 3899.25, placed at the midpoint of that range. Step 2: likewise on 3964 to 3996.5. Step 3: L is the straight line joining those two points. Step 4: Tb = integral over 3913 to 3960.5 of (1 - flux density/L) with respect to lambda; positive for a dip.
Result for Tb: 6.3 Ang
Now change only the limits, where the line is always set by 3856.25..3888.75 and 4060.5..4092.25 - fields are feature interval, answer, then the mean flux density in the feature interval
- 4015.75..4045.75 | -2.9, 25.7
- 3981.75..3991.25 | -0.8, 22.5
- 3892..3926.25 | -2.0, 17.1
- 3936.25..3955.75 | 3.0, 15.6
